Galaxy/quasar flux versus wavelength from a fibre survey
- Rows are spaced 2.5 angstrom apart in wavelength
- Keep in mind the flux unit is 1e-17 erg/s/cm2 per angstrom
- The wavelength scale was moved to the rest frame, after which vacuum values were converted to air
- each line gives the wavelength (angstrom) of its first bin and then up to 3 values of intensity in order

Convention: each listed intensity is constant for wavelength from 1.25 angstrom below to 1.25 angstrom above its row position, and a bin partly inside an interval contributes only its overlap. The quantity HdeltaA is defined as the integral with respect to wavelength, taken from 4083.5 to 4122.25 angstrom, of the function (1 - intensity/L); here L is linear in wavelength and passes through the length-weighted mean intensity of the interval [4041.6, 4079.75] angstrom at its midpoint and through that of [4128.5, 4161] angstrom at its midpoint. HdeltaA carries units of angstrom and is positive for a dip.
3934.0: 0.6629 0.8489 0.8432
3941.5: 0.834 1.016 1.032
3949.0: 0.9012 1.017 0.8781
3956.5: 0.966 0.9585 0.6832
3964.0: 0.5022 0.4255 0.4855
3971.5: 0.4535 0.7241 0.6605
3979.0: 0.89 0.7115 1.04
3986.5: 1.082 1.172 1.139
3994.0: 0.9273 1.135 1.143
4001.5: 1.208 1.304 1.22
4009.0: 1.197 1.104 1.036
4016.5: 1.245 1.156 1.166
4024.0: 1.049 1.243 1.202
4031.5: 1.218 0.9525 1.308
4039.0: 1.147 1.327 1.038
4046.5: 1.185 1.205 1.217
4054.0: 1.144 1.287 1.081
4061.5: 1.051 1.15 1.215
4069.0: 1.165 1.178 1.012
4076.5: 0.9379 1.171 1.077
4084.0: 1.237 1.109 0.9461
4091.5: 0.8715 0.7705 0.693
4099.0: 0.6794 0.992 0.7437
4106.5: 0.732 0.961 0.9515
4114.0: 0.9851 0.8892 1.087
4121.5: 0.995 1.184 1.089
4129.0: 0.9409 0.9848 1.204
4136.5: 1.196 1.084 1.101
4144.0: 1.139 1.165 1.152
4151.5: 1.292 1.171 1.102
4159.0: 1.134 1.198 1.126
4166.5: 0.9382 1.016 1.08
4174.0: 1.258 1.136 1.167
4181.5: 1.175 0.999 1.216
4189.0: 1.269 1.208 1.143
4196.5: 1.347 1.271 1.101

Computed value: 7.8 angstrom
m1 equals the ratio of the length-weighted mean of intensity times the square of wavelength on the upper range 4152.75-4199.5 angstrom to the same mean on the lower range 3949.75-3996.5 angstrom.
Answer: 1.54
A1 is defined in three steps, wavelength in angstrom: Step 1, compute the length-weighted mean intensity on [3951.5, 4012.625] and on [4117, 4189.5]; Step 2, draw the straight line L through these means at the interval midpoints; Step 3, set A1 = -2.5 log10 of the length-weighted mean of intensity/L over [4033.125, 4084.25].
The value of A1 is -0.14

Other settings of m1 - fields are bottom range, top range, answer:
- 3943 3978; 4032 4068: 1.60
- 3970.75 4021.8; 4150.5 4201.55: 1.22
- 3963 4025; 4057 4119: 1.07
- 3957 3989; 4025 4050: 1.64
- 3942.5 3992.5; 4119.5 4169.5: 1.45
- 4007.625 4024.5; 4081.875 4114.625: 0.82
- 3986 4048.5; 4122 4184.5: 1.04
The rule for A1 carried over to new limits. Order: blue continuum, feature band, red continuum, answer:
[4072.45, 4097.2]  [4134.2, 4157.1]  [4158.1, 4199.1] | -0.06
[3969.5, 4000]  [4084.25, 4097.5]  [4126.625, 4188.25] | 0.15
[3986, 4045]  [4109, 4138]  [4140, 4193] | 0.10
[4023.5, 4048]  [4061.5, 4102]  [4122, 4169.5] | 0.14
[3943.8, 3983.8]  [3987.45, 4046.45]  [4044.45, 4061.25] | -0.15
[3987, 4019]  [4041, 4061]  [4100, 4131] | -0.10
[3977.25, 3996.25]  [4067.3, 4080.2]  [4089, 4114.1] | -0.25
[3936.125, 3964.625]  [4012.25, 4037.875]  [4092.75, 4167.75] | -0.22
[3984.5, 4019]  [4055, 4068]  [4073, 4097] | -0.12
